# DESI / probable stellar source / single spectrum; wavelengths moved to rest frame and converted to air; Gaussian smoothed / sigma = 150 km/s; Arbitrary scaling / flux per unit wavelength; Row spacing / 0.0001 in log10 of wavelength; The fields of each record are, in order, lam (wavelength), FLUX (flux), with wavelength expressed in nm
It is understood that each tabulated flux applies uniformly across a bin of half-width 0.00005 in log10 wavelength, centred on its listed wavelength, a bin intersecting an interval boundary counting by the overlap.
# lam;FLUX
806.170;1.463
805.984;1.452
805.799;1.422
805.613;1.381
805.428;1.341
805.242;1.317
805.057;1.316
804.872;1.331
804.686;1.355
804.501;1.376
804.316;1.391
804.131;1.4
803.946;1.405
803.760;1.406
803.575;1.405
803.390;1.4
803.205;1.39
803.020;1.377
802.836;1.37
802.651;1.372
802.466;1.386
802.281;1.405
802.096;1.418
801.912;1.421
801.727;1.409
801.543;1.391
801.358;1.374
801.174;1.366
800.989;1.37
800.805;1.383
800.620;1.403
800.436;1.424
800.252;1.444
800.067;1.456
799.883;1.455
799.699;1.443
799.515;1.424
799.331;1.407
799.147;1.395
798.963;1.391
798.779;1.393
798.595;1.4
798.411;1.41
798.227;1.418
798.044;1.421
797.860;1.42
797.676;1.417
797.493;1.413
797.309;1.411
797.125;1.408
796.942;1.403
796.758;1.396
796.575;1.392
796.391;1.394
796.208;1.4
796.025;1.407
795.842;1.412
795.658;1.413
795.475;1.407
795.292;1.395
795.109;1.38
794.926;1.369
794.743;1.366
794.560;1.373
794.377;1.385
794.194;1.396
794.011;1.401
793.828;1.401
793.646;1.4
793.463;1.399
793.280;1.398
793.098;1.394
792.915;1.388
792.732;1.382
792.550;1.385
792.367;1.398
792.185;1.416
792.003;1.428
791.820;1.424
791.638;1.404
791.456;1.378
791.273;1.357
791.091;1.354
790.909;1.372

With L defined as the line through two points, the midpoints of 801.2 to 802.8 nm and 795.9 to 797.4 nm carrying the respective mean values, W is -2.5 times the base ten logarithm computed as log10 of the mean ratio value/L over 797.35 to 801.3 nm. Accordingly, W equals -0.01 mag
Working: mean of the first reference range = 1.4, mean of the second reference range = 1.39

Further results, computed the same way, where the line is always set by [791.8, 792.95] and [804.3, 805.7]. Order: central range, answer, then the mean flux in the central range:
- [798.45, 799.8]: -0.03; 1.41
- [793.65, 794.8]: 0.00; 1.39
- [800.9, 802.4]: -0.02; 1.39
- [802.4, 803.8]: -0.02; 1.39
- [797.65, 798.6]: -0.03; 1.42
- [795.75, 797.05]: -0.01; 1.4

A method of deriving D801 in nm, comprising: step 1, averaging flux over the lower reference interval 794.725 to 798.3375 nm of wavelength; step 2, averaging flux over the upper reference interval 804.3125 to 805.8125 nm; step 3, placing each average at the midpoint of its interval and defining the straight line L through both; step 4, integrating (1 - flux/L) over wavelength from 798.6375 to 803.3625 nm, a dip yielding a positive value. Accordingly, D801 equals -0.09 nm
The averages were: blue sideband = 1.4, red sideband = 1.35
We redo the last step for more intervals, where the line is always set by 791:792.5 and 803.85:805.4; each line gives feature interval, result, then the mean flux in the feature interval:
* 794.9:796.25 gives -0.015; 1.4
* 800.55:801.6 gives -0.008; 1.38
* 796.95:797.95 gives -0.024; 1.41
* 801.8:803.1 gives -0.026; 1.39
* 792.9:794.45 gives -0.008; 1.4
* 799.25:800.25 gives -0.047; 1.44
